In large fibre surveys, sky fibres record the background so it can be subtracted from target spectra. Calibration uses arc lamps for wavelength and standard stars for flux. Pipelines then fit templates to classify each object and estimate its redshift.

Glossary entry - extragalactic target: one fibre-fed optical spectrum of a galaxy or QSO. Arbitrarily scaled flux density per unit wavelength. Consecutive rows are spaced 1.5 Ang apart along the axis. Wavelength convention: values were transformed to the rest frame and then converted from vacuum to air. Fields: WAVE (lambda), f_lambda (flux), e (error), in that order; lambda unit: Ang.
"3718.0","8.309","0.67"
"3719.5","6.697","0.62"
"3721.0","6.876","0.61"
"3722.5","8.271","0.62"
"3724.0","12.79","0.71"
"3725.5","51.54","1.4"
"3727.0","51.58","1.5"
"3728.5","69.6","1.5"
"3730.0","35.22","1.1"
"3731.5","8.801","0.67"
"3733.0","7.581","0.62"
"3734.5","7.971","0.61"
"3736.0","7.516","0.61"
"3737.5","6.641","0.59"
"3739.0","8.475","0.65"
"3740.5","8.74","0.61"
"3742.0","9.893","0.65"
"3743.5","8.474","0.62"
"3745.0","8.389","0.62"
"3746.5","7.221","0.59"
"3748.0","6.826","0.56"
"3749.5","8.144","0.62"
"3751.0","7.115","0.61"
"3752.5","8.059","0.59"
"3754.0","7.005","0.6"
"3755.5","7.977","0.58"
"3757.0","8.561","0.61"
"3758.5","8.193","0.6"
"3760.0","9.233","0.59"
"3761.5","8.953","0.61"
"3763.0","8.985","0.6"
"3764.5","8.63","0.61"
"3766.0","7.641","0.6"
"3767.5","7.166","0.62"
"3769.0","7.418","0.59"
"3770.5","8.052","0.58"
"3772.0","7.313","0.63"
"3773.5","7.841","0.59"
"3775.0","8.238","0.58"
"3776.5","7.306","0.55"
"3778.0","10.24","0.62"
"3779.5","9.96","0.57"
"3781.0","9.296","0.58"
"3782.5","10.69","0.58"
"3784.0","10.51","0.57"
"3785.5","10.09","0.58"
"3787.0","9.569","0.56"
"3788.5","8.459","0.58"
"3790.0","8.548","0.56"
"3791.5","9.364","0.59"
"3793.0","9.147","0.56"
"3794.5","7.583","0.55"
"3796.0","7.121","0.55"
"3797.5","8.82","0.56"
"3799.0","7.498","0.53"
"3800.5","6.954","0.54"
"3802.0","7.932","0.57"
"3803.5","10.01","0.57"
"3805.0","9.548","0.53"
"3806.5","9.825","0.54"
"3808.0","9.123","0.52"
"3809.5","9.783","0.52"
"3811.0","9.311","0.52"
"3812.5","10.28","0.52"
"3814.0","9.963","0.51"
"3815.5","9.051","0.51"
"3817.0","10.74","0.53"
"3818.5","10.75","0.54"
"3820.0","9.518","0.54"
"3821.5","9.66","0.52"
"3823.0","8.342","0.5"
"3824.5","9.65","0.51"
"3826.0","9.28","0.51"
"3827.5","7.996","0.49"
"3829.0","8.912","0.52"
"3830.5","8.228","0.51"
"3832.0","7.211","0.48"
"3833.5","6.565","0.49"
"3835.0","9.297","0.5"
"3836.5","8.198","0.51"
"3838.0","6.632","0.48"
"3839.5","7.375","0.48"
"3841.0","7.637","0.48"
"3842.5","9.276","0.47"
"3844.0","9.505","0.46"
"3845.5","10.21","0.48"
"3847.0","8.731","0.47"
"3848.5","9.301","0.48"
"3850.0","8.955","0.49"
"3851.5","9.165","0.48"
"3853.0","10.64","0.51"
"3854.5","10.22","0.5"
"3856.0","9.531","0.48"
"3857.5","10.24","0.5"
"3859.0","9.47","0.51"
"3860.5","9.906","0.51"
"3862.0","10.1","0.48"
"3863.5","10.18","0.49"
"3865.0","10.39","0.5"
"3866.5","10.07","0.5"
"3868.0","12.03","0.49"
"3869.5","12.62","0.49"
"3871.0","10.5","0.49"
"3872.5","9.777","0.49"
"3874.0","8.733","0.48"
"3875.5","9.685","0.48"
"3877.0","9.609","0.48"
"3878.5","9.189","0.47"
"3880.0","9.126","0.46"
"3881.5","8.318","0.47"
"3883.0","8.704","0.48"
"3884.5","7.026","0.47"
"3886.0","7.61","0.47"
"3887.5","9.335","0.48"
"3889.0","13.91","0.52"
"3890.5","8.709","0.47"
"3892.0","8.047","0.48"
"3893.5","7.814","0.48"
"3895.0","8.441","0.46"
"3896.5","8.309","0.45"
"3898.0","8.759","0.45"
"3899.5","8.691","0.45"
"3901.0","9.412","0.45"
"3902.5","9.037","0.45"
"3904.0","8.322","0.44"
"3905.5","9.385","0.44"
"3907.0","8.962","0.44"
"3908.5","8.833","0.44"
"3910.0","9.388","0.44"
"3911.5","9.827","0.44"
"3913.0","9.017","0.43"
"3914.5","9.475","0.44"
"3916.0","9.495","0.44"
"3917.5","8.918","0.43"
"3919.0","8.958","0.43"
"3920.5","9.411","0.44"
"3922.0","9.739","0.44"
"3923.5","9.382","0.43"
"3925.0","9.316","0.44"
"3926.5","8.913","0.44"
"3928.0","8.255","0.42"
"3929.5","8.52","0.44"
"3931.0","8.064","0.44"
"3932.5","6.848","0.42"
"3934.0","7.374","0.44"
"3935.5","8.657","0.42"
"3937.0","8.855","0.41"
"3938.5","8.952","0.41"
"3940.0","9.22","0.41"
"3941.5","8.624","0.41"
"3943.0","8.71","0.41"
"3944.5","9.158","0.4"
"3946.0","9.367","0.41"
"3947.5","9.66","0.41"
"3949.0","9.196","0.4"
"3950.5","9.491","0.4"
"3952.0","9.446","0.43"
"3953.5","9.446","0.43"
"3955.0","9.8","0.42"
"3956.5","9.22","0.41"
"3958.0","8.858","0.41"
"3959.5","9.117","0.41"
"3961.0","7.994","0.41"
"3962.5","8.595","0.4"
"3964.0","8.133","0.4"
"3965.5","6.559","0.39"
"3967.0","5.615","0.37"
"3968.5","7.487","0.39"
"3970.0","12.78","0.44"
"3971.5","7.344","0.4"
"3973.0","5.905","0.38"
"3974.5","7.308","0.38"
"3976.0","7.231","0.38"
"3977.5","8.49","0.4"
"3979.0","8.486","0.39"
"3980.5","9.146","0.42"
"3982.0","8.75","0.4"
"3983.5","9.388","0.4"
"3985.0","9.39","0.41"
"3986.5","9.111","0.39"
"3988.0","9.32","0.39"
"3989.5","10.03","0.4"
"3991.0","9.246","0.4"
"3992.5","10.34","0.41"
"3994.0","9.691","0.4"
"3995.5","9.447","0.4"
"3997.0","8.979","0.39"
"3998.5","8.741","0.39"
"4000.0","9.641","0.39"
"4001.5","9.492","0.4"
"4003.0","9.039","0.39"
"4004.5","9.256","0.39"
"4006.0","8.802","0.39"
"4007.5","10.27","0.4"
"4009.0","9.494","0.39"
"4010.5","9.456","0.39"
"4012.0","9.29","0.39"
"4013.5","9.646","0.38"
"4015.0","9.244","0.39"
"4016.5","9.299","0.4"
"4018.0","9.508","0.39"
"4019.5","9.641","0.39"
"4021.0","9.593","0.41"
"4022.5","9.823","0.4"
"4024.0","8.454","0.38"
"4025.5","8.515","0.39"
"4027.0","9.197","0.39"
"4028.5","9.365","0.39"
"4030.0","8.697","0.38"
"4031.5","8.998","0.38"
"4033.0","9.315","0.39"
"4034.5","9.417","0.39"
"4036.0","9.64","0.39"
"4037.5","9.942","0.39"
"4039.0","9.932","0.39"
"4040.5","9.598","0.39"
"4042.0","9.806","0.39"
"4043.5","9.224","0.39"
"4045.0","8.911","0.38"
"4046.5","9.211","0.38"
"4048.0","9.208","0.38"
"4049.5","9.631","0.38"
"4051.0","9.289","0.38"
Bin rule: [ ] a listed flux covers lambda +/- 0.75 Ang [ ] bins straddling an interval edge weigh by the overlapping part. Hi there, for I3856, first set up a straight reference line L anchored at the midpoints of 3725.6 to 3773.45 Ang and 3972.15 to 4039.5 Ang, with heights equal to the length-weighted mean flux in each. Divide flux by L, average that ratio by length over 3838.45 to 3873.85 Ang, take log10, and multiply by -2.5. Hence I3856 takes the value 0.153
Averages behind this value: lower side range 12.8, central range 9.77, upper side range 9.15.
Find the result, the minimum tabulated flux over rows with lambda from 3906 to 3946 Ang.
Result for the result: 6.848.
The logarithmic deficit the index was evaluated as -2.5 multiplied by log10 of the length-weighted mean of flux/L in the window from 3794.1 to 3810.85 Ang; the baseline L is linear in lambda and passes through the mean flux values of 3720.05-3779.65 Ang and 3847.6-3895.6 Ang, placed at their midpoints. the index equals 0.30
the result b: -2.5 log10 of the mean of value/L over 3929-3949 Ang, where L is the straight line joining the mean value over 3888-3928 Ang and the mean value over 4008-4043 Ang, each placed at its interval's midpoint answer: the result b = 0.07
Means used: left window 9.16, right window 9.39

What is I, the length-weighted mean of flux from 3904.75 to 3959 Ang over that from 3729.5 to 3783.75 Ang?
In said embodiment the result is 1.02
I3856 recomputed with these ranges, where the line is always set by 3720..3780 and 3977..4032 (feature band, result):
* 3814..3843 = 0.31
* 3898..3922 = 0.15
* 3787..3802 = 0.41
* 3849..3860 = 0.16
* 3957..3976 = 0.22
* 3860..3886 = 0.14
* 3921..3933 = 0.18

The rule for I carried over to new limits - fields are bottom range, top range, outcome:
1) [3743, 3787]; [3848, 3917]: 1.12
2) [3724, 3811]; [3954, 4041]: 0.78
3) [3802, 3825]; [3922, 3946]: 0.90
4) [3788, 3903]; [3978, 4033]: 1.02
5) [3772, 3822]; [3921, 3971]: 0.96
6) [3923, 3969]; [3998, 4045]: 1.09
